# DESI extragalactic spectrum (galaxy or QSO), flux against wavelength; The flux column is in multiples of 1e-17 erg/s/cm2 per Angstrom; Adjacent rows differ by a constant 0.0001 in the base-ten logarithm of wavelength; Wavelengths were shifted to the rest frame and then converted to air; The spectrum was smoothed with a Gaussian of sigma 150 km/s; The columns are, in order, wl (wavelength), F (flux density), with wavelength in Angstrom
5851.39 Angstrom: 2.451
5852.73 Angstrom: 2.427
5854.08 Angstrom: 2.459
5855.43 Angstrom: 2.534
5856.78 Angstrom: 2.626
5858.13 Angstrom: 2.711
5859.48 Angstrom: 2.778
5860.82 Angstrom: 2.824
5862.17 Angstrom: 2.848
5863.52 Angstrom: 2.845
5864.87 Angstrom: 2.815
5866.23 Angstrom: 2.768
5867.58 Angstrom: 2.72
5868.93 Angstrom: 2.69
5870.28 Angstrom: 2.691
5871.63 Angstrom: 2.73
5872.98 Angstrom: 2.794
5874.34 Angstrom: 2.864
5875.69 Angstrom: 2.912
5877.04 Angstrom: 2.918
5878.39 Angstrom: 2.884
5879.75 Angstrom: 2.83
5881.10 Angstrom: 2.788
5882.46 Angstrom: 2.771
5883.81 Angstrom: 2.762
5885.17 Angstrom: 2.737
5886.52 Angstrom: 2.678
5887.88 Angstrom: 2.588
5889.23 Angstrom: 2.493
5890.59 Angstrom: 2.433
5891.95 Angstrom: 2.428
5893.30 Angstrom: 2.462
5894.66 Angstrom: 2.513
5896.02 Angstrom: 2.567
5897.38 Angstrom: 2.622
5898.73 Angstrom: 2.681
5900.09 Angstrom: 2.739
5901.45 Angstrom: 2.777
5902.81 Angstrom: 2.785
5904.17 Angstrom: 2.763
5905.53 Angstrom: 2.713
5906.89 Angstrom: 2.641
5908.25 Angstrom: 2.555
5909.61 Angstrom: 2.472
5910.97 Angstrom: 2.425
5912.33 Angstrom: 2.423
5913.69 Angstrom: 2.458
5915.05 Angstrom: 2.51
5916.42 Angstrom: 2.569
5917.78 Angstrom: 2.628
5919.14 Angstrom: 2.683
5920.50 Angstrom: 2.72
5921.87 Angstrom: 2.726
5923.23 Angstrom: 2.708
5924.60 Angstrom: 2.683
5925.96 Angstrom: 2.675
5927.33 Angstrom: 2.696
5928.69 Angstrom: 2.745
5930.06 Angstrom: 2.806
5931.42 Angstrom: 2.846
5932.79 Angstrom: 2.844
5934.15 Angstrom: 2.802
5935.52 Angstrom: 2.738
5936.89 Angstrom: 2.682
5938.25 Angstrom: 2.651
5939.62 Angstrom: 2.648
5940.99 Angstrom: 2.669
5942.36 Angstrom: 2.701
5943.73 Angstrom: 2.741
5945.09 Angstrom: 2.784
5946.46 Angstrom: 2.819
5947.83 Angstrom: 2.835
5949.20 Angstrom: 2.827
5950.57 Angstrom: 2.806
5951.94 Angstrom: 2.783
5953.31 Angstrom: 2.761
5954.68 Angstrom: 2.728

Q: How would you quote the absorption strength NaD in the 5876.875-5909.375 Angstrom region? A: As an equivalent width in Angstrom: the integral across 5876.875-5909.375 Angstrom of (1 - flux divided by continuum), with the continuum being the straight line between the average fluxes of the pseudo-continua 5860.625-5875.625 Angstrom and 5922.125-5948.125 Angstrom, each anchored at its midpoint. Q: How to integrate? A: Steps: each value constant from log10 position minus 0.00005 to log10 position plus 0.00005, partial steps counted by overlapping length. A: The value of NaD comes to 1.2 Angstrom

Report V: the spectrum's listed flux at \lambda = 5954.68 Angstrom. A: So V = 2.728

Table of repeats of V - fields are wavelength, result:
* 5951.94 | 2.783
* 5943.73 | 2.741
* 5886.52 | 2.678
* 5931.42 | 2.846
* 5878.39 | 2.884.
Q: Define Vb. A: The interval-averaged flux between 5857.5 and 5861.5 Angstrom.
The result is 2.78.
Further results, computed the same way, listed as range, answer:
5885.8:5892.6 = 2.53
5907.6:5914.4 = 2.47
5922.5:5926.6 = 2.69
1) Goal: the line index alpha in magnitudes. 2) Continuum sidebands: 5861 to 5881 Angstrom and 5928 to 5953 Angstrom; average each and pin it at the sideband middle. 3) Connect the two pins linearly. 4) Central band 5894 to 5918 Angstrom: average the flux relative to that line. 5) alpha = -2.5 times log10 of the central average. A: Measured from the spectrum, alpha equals 0.07 mag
